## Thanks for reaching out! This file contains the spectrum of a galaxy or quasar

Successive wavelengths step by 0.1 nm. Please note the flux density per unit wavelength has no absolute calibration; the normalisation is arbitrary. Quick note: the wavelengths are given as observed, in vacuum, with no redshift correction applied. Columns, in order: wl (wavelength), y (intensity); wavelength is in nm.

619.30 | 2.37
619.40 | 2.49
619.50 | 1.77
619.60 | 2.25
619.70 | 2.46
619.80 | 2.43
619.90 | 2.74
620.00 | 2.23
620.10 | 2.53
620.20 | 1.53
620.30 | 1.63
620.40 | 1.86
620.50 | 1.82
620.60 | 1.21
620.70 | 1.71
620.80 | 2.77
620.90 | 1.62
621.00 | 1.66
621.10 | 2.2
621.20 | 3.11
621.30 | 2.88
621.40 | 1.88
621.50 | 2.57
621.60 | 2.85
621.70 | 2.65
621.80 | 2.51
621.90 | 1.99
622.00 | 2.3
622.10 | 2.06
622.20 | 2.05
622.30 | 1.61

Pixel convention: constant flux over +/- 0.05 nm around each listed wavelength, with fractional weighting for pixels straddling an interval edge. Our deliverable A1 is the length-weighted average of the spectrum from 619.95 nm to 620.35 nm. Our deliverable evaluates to 1.98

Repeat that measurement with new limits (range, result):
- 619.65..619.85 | 2.45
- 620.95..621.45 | 2.35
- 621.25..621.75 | 2.57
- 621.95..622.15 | 2.18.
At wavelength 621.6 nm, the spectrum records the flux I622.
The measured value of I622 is 2.85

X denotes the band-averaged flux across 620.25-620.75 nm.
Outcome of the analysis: 1.65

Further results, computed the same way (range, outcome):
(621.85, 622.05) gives 2.14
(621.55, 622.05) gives 2.46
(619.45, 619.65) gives 2.01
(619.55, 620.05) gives 2.42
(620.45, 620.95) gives 1.83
